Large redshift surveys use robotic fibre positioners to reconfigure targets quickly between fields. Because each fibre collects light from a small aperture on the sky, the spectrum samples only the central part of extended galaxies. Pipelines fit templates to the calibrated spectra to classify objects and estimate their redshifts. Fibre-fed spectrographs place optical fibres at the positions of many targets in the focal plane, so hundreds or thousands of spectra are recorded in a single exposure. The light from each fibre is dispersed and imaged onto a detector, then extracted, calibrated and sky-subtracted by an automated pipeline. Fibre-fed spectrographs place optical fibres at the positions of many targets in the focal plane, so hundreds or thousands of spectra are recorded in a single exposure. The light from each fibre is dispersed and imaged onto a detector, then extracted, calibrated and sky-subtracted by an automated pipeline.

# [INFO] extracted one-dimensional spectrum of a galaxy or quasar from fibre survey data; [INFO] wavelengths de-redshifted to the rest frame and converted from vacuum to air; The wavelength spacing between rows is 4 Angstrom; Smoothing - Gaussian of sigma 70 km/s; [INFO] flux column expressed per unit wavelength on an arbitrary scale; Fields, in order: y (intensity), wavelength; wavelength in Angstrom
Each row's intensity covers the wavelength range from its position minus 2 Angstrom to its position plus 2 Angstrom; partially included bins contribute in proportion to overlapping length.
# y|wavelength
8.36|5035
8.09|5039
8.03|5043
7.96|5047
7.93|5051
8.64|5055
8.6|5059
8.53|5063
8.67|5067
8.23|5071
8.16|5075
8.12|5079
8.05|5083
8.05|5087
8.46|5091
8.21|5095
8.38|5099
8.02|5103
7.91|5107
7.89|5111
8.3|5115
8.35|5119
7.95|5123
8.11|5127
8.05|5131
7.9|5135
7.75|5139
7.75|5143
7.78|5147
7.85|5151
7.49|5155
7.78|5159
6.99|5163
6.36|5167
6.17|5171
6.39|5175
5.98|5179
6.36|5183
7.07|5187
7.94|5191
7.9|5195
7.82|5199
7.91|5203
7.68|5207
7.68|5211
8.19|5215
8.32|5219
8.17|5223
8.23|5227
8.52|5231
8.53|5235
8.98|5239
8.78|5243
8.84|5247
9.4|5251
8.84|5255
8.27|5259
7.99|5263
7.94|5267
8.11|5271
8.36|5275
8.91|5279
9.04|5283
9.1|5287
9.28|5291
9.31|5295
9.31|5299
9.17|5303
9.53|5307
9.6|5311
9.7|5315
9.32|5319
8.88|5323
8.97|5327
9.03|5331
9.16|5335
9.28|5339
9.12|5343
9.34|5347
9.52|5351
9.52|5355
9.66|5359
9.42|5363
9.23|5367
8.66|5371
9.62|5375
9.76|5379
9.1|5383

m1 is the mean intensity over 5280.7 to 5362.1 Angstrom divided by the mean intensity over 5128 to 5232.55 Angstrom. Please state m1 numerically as 1.23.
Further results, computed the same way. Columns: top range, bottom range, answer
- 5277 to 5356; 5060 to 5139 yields 1.13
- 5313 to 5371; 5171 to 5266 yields 1.17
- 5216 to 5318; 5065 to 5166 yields 1.10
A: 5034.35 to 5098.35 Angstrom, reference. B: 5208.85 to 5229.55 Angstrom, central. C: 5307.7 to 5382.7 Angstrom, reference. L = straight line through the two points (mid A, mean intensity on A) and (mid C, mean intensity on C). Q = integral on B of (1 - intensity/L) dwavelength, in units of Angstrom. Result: 1.7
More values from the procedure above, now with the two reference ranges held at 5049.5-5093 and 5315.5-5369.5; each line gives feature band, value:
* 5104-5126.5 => 1.0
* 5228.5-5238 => 0.4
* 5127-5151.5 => 2.0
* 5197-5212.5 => 1.8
